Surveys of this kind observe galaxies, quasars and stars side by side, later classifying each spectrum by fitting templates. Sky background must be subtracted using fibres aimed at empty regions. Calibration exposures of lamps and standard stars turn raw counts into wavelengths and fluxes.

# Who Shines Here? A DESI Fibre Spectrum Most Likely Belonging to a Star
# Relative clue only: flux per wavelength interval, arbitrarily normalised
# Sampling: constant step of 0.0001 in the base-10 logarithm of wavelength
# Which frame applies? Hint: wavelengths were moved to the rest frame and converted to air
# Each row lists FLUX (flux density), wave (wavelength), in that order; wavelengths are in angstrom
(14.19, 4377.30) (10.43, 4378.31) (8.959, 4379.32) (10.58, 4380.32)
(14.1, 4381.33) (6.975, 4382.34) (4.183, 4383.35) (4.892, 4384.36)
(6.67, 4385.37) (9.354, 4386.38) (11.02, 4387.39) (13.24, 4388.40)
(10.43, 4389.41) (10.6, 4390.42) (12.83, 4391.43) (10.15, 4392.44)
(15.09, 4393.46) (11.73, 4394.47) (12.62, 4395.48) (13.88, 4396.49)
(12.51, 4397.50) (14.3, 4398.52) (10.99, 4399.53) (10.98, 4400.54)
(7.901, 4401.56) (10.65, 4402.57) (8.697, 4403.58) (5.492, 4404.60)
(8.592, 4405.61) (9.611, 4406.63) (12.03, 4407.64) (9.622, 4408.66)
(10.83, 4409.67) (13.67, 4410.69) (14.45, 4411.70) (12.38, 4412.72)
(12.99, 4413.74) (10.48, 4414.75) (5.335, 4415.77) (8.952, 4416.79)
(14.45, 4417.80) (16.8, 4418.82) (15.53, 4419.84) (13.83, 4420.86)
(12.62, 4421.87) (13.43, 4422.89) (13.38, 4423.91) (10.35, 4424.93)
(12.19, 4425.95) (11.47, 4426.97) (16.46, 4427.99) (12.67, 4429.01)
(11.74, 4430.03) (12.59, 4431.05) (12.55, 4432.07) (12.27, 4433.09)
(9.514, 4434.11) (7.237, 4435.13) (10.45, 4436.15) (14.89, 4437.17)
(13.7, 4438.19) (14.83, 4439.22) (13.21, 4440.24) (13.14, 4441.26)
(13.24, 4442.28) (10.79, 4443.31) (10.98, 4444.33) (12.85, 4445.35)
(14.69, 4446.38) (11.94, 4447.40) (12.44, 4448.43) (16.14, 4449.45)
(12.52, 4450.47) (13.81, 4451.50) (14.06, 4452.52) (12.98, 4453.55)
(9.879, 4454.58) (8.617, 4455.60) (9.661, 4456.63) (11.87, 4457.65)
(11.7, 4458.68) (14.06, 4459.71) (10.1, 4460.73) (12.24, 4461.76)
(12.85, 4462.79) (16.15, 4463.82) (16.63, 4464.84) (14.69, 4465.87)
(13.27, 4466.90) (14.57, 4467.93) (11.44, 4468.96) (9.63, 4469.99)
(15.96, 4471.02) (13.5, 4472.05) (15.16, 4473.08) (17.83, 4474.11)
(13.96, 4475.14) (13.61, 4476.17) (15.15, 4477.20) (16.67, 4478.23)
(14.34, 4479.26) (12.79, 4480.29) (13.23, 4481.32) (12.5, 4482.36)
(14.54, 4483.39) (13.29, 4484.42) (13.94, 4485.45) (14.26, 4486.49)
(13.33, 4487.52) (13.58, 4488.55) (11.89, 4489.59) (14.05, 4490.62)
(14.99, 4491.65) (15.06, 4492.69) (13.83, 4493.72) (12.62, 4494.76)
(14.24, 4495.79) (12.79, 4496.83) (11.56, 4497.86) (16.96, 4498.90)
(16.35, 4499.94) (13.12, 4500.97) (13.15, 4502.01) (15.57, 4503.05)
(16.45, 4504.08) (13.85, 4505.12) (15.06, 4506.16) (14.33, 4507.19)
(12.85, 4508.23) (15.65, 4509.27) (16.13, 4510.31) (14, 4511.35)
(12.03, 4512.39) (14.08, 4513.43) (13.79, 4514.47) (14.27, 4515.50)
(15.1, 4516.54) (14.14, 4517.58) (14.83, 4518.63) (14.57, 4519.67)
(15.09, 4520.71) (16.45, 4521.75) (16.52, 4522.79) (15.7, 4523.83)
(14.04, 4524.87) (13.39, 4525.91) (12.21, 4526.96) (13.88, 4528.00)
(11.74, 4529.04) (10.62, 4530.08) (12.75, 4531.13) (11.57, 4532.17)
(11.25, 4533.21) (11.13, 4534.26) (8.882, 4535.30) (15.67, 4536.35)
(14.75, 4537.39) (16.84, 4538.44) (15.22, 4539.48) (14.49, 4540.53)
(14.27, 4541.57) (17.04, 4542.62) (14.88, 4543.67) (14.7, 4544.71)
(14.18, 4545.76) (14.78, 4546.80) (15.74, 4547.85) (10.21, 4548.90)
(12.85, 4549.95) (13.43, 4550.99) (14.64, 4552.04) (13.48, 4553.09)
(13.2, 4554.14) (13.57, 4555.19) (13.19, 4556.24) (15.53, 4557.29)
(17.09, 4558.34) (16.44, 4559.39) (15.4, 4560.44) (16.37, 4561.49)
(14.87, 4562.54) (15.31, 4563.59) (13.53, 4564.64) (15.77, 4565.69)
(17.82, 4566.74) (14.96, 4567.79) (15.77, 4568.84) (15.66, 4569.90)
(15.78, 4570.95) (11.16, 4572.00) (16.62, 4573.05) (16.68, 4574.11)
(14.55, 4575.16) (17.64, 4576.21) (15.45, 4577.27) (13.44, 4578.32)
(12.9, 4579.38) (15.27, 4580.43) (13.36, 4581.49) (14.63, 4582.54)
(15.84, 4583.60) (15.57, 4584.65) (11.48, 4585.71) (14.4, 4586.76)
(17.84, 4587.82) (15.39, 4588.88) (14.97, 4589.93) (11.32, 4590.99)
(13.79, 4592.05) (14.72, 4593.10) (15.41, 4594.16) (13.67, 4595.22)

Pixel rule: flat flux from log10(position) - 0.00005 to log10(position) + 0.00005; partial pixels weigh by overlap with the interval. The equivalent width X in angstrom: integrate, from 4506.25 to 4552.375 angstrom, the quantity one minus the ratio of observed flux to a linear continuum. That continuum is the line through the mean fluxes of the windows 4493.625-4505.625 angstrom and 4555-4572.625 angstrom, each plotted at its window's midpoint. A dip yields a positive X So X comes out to 2.2 angstrom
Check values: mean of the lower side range 14.2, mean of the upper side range 15.2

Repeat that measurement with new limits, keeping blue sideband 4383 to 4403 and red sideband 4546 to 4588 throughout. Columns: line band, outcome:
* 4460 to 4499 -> -3.3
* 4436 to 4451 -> -1.5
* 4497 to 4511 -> -1.4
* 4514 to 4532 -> -0.3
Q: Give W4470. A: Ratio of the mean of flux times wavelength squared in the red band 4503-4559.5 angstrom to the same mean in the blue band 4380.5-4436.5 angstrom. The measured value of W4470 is 1.3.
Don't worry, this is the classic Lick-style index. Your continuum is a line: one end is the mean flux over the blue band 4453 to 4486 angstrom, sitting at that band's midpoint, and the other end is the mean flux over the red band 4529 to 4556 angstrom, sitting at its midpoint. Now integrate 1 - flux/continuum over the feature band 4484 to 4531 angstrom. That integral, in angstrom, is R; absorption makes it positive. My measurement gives -2.3 angstrom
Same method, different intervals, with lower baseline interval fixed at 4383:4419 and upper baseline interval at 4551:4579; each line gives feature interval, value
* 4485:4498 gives -0.4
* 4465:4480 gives -1.9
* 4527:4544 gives 1.1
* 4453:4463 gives 0.7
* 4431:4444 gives -0.5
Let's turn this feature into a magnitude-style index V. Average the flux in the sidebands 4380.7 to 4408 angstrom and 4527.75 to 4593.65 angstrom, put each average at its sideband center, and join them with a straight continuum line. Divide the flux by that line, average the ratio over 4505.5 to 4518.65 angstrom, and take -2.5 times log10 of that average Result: -0.09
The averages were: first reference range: 10.3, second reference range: 14.4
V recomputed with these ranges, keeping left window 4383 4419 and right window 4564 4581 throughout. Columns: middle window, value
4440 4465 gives -0.045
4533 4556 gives 0.043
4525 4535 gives 0.168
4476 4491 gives -0.076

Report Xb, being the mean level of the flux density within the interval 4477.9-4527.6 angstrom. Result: 14.2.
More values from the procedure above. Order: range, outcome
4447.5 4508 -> 13.7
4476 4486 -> 14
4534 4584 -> 14.7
